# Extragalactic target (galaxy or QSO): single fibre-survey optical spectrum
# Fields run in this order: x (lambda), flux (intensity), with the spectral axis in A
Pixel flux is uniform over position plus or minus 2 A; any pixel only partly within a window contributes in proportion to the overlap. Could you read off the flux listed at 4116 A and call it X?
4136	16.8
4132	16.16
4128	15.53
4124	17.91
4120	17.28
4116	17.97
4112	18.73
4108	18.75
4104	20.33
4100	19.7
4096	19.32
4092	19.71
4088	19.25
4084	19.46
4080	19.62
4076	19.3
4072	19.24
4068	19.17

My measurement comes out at 17.97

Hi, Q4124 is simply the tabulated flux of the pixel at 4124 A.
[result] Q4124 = 17.91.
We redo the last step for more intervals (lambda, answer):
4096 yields 19.32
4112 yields 18.73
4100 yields 19.7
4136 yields 16.8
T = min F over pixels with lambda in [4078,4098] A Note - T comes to 19.25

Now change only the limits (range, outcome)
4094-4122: 17.28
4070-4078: 19.24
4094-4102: 19.32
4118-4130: 15.53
